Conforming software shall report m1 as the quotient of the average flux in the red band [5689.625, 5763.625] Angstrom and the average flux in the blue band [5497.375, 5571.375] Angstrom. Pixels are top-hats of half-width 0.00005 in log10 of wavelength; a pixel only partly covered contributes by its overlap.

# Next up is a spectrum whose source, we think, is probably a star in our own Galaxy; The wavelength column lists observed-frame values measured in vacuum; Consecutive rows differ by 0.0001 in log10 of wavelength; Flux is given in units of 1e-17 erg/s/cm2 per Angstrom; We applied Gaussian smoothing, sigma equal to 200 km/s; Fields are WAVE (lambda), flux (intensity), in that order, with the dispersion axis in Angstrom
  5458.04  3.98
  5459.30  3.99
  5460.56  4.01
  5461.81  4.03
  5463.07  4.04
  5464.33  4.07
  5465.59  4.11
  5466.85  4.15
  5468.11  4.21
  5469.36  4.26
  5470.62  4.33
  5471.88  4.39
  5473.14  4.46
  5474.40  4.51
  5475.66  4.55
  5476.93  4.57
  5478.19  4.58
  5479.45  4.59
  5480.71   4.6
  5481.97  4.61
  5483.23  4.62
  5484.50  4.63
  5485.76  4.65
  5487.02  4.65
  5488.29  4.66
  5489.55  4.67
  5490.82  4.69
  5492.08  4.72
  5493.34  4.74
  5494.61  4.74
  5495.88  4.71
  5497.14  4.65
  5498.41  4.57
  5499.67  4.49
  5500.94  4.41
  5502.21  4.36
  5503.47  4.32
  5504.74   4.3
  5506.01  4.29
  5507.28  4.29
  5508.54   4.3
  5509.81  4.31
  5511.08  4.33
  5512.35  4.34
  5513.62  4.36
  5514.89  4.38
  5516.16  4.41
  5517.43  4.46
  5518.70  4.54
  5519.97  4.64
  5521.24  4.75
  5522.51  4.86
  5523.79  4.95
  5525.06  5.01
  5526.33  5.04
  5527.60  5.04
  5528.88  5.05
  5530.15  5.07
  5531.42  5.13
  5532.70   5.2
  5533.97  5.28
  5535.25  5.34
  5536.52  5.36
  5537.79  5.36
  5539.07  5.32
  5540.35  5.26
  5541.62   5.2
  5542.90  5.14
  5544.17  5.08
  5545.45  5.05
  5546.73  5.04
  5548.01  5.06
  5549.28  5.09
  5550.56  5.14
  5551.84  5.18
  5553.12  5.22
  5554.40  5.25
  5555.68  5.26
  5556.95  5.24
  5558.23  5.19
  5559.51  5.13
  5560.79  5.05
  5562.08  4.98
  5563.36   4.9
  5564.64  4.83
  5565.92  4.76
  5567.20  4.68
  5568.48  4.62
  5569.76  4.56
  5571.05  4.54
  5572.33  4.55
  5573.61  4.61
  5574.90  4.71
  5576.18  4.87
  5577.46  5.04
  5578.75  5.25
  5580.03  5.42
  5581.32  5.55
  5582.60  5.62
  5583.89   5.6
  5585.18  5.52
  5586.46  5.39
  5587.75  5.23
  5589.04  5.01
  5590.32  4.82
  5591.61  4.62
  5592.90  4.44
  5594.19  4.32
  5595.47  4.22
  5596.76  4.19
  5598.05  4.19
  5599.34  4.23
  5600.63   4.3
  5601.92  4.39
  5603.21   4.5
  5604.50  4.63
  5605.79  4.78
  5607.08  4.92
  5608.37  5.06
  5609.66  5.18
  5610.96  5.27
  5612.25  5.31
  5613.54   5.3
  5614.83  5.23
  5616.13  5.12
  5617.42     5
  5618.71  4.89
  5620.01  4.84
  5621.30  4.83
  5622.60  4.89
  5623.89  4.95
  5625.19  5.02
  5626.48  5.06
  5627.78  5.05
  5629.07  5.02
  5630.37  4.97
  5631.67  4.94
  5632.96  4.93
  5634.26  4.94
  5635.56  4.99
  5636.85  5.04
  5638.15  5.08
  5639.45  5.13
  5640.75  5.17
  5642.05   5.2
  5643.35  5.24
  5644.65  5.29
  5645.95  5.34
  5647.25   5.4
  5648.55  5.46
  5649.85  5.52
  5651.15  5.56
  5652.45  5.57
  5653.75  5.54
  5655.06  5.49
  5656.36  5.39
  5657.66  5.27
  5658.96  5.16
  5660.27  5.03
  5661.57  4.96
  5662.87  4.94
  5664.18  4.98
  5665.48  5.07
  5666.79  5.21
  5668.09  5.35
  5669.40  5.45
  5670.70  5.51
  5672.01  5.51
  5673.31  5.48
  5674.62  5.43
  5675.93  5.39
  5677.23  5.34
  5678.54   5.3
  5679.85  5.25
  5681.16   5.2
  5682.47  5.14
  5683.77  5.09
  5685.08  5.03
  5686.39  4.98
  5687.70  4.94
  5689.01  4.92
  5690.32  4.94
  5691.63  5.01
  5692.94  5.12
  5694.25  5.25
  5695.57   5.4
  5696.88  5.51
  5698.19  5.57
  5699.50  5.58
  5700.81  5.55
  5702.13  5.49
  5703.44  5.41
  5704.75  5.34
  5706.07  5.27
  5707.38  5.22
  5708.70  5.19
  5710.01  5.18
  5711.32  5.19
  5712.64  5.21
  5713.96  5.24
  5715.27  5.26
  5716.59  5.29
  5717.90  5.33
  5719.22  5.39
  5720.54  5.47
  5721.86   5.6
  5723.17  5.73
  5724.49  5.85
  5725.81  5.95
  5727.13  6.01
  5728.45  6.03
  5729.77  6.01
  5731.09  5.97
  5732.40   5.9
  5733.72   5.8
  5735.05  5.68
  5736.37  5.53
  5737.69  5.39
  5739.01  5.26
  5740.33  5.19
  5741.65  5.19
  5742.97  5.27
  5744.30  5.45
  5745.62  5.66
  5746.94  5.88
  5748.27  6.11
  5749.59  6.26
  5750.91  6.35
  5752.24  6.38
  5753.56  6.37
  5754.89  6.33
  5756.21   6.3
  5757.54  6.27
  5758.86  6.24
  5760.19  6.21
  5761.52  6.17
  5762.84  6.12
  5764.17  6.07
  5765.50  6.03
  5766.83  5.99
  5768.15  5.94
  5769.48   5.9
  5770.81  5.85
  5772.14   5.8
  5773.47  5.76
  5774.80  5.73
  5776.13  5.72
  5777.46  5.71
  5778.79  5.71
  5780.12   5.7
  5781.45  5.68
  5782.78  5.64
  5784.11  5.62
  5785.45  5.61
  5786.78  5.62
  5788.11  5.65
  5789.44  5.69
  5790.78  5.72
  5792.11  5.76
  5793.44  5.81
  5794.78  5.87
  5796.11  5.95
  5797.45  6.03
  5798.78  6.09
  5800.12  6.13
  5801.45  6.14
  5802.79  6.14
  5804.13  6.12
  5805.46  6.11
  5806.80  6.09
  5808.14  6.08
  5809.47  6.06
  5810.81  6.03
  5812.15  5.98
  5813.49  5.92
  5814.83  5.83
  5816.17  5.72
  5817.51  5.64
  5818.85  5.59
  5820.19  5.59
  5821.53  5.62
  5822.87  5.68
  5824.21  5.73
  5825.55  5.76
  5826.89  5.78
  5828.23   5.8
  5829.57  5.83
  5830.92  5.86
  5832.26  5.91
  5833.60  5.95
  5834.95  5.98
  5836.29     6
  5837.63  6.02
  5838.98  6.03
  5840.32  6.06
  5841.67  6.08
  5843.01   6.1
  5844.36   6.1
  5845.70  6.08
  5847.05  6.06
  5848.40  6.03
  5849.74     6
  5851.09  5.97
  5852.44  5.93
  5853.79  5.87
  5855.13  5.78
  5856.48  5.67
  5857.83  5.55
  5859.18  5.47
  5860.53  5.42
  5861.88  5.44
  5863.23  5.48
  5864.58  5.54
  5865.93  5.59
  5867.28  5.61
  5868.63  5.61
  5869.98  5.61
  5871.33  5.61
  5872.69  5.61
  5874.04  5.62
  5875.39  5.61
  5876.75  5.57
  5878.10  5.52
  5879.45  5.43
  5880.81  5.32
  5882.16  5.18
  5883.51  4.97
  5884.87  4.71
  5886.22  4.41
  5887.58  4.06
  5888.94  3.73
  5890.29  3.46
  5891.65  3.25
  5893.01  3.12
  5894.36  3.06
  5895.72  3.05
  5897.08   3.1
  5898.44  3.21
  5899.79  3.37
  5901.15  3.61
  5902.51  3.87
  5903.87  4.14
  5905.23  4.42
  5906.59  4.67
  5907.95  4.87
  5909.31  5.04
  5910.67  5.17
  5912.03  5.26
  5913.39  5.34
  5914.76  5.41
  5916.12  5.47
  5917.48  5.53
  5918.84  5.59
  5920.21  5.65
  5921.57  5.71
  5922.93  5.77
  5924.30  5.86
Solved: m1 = 1.16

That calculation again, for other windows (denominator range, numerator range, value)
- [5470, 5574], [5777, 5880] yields 1.21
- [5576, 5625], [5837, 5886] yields 1.15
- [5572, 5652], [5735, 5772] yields 1.18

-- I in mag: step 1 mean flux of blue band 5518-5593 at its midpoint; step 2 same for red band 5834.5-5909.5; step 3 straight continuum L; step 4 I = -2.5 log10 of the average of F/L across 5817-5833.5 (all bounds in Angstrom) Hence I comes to -0.13 mag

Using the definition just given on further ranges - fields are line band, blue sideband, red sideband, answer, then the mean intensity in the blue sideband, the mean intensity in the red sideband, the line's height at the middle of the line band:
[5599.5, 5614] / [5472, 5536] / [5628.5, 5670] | 0.04 mag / 4.65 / 5.21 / 5.04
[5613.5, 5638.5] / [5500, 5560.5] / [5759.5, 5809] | 0.06 mag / 4.88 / 5.89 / 5.26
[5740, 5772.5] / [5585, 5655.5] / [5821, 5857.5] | -0.08 mag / 4.99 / 5.91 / 5.56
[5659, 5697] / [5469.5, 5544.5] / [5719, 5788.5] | 0.06 mag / 4.71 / 5.83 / 5.49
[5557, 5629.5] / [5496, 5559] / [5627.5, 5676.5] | 0.03 mag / 4.86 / 5.24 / 5.06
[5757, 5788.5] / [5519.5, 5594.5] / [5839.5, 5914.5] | -0.17 mag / 5.04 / 5.03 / 5.03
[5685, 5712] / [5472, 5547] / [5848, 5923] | -0.08 mag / 4.73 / 4.97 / 4.85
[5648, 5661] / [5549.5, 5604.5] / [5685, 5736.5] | -0.04 mag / 4.88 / 5.44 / 5.2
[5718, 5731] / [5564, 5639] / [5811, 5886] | -0.09 mag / 4.89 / 5.71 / 5.3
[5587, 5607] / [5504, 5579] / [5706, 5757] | 0.13 mag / 4.88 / 5.67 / 5.11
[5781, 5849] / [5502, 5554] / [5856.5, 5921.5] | -0.21 mag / 4.86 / 4.83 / 4.84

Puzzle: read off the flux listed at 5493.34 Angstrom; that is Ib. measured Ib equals 4.74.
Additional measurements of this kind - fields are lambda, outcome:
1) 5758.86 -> 6.24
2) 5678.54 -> 5.3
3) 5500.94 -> 4.41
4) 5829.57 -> 5.83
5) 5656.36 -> 5.39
